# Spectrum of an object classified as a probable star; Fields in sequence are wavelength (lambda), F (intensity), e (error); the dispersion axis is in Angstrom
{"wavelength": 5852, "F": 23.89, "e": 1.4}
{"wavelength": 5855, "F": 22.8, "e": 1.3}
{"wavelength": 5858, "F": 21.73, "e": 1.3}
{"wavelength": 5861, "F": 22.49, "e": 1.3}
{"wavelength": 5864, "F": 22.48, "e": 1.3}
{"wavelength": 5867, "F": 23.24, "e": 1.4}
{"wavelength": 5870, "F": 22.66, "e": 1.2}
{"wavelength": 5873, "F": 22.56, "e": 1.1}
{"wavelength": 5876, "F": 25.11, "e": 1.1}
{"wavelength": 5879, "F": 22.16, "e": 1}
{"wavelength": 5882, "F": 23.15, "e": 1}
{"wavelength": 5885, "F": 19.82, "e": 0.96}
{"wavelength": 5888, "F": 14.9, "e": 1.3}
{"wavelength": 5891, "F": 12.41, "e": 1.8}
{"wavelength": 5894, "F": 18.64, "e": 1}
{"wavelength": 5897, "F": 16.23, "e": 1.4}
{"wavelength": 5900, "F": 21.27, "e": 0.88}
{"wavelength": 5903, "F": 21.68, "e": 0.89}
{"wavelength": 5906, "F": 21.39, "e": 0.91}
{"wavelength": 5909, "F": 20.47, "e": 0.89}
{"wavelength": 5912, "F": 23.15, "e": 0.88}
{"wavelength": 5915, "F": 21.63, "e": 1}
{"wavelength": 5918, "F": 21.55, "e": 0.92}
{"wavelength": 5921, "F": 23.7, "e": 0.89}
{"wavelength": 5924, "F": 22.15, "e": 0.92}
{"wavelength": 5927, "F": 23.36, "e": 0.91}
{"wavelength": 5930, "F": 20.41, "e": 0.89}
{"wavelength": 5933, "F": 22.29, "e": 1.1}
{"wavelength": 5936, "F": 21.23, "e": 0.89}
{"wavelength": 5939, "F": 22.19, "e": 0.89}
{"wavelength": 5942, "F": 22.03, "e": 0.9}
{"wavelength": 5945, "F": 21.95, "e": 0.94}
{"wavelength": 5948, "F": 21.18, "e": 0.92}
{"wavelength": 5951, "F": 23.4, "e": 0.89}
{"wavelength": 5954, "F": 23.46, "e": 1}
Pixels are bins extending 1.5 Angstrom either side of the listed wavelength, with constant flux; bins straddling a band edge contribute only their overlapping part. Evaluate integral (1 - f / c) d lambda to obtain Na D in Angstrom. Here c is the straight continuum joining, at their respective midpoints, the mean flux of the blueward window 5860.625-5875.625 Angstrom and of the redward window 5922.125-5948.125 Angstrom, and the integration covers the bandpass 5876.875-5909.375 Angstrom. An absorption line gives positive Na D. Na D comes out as 4.6 Angstrom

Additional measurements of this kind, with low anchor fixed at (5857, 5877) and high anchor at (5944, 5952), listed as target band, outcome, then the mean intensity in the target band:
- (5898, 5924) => 0.8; 21.8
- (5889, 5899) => 2.9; 16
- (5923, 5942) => 0.3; 21.9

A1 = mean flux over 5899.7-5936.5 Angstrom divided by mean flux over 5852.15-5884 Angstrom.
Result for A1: 0.96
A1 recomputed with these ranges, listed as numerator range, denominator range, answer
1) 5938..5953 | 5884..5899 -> 1.35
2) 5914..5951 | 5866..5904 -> 1.09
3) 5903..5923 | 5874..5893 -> 1.12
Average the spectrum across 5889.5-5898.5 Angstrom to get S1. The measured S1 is 15.8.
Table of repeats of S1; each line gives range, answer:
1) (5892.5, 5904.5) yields 19.5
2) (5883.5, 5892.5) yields 15.7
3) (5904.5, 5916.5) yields 21.7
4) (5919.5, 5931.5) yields 22.4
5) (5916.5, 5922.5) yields 22.6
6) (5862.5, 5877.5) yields 23.2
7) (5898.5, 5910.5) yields 21.2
